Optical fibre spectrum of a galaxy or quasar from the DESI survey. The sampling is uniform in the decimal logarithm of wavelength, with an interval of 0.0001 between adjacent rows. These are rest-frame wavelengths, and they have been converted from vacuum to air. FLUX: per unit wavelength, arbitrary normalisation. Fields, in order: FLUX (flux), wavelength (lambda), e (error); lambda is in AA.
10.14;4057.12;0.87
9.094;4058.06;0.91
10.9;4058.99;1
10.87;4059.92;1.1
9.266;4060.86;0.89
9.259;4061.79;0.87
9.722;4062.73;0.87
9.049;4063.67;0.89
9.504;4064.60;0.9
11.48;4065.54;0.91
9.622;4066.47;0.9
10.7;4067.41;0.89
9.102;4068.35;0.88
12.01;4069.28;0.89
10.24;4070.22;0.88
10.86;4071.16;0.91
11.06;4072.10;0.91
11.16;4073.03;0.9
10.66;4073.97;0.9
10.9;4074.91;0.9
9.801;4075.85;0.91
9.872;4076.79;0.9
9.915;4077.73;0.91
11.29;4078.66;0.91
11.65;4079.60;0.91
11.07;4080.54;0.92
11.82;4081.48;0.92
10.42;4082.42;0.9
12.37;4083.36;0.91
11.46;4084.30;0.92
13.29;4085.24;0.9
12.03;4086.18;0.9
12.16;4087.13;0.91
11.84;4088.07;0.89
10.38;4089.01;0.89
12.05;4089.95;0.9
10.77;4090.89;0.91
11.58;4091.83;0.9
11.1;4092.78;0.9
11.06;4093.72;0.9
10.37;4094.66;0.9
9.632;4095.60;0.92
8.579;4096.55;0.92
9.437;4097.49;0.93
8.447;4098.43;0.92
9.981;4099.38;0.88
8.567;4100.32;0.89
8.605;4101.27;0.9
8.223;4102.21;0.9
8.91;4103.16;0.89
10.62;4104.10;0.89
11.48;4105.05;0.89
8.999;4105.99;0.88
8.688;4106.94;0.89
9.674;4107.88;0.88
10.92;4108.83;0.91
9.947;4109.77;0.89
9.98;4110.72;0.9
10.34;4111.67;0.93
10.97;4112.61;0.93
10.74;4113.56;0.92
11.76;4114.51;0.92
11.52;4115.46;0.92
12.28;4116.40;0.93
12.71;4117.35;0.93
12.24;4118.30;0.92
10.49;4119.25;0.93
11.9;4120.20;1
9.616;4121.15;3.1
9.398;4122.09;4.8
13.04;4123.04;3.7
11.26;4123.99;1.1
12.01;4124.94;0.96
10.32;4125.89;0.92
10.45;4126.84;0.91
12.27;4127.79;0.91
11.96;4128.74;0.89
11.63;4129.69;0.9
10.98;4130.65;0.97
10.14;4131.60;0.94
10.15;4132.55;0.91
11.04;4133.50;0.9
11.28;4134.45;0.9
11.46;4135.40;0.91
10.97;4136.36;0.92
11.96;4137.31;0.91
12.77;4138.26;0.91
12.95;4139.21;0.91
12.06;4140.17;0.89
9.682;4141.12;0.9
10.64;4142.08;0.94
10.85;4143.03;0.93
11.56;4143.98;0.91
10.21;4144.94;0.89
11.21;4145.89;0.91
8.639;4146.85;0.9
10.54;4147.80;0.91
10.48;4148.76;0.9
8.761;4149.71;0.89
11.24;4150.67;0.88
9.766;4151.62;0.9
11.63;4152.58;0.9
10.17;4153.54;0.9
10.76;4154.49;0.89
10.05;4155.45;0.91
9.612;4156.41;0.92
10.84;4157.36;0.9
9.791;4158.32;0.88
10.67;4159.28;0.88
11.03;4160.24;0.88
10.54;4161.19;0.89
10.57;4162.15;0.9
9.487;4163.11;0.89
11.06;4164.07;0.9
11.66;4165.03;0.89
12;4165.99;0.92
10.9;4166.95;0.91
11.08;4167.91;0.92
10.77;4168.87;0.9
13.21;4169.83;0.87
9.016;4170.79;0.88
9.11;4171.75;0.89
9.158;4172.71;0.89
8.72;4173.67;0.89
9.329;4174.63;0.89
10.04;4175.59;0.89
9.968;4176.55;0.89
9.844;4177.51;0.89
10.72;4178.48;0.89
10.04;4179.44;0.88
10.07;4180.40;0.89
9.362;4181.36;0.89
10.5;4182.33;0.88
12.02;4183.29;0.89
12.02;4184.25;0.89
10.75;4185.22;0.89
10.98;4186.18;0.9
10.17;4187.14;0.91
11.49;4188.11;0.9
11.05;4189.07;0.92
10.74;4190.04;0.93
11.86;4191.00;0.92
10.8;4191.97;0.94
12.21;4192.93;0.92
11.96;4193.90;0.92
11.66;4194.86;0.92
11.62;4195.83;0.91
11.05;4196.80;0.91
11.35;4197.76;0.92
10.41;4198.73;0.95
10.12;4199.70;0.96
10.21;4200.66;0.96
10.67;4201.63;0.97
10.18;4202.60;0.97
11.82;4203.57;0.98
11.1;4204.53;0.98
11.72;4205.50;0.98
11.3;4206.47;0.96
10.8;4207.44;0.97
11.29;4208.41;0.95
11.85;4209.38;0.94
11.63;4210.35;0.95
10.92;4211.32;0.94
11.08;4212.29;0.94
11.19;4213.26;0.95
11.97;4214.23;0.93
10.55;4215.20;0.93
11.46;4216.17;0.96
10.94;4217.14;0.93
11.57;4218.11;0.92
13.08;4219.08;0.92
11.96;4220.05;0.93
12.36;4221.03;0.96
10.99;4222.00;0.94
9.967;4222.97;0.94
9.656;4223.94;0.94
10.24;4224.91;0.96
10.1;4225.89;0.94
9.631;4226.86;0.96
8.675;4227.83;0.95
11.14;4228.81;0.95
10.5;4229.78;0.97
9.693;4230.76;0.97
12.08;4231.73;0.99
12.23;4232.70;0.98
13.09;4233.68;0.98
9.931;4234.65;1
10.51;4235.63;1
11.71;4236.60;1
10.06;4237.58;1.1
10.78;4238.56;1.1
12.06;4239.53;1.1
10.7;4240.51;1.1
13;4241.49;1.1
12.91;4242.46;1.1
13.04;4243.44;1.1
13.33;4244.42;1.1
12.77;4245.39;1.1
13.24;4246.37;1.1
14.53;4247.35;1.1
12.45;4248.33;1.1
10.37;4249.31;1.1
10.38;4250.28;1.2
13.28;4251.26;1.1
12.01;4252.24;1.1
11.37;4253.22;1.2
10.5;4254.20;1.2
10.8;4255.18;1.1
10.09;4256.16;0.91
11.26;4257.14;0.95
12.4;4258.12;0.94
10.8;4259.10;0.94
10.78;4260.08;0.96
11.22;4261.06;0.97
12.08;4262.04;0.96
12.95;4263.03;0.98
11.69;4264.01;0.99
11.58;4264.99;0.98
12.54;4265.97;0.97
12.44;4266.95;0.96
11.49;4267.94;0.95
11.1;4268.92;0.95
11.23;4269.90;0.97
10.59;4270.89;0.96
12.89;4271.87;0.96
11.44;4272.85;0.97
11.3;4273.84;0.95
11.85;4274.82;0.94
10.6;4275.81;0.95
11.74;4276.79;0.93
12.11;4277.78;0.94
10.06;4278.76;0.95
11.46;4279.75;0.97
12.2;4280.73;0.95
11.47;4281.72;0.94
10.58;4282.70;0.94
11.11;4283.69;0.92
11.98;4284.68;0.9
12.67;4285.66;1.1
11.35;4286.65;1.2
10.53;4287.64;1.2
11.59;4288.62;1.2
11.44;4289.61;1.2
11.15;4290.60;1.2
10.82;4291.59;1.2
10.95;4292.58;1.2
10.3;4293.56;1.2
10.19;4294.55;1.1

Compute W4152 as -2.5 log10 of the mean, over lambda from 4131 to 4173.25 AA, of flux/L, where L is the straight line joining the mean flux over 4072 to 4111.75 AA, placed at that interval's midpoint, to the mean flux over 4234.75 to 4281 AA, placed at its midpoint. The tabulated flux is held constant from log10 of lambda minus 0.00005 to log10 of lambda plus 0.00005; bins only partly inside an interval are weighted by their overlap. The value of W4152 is 0.02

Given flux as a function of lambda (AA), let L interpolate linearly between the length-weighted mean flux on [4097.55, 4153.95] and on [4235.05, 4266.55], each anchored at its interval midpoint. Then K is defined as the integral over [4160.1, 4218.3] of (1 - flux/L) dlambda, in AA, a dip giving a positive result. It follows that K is 2.0 AA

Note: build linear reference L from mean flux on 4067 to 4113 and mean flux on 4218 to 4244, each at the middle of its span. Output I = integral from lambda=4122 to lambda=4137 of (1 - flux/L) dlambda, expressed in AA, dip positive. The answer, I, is -0.7 AA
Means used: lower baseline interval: 10.5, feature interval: 11.2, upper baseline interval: 11.2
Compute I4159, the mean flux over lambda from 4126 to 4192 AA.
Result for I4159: 10.7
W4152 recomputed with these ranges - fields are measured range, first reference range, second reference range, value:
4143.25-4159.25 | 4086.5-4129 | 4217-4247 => 0.05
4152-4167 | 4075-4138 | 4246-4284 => 0.04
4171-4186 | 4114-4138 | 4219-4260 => 0.13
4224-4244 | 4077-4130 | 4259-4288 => 0.03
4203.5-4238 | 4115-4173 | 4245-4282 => 0.03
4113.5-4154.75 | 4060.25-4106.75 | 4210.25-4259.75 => -0.03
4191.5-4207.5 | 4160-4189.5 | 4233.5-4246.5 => -0.01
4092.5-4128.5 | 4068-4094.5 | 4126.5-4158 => 0.06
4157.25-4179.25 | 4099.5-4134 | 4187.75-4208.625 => 0.06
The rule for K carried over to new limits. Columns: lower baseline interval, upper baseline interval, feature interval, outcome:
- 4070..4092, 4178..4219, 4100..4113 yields 1.7 AA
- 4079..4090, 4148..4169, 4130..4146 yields -0.4 AA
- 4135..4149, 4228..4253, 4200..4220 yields 0.5 AA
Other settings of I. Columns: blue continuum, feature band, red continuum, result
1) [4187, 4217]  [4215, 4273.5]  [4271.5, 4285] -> -0.7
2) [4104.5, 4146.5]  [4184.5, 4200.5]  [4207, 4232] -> -0.2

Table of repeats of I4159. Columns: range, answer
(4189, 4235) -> 11.1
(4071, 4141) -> 10.9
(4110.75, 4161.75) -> 11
